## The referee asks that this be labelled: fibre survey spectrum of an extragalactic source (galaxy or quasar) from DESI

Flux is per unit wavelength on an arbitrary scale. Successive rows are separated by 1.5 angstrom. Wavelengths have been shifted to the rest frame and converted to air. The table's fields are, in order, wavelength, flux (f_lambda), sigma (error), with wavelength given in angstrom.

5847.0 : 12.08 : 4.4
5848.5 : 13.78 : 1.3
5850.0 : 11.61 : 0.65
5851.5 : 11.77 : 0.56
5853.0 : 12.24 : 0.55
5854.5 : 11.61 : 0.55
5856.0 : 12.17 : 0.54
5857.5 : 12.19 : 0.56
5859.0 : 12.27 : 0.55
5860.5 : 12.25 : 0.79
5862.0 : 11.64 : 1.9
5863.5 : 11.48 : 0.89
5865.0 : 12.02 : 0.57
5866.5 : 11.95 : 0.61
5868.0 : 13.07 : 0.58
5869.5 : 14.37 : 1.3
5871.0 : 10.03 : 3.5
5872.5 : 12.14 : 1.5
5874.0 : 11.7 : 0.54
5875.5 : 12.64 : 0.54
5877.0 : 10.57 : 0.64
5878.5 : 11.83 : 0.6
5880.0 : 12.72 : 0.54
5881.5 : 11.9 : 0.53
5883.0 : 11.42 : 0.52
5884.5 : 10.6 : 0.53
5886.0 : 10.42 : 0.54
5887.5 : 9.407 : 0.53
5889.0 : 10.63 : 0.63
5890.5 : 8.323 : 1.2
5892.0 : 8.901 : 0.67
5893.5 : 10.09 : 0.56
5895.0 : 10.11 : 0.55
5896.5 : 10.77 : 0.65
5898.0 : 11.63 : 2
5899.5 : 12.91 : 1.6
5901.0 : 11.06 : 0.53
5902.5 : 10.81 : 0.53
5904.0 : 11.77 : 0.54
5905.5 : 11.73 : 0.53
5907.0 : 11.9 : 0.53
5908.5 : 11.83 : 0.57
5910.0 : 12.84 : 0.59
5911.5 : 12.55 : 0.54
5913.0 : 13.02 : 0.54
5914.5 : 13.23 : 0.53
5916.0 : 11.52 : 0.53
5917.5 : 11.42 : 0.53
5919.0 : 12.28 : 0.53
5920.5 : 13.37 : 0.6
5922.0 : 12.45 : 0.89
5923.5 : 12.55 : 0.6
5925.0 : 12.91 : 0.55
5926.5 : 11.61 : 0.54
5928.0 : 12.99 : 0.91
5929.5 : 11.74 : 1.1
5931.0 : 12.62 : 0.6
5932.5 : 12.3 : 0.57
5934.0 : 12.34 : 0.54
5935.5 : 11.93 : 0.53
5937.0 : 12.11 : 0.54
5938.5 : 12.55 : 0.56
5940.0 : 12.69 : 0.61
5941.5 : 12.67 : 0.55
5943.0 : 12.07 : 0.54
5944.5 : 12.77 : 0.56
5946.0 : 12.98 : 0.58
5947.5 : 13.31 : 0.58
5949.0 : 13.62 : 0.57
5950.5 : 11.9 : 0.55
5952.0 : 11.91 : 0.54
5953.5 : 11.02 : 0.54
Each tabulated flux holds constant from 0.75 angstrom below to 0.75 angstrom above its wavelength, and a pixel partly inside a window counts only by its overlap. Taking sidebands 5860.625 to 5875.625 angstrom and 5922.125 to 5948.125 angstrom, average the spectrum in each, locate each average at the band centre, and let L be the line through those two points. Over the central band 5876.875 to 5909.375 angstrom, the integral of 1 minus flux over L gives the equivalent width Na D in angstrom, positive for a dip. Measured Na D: 3.3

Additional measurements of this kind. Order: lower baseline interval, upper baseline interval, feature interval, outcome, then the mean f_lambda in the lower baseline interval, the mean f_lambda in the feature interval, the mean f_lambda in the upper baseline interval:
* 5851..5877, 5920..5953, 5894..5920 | 1.00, 12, 11.8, 12.5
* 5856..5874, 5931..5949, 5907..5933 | 0.08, 12.1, 12.4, 12.6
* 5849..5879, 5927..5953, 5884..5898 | 2.50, 12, 10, 12.5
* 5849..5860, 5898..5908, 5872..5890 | 0.87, 12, 11.3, 11.7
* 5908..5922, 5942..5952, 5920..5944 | 0.32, 12.5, 12.4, 12.7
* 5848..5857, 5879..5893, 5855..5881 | -1.55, 12.2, 12.1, 10.5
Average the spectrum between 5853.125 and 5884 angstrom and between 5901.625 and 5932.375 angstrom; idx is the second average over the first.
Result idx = 1.02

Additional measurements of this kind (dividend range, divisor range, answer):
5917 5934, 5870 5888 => 1.09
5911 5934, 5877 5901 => 1.15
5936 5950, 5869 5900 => 1.15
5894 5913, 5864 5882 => 0.97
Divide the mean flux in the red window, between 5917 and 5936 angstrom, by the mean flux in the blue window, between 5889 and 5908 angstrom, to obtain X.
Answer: 1.14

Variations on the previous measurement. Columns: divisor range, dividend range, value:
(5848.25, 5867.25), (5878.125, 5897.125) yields 0.87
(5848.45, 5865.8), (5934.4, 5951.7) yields 1.05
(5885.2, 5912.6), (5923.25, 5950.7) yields 1.14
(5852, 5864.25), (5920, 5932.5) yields 1.04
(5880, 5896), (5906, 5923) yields 1.20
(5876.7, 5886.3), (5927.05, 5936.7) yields 1.08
